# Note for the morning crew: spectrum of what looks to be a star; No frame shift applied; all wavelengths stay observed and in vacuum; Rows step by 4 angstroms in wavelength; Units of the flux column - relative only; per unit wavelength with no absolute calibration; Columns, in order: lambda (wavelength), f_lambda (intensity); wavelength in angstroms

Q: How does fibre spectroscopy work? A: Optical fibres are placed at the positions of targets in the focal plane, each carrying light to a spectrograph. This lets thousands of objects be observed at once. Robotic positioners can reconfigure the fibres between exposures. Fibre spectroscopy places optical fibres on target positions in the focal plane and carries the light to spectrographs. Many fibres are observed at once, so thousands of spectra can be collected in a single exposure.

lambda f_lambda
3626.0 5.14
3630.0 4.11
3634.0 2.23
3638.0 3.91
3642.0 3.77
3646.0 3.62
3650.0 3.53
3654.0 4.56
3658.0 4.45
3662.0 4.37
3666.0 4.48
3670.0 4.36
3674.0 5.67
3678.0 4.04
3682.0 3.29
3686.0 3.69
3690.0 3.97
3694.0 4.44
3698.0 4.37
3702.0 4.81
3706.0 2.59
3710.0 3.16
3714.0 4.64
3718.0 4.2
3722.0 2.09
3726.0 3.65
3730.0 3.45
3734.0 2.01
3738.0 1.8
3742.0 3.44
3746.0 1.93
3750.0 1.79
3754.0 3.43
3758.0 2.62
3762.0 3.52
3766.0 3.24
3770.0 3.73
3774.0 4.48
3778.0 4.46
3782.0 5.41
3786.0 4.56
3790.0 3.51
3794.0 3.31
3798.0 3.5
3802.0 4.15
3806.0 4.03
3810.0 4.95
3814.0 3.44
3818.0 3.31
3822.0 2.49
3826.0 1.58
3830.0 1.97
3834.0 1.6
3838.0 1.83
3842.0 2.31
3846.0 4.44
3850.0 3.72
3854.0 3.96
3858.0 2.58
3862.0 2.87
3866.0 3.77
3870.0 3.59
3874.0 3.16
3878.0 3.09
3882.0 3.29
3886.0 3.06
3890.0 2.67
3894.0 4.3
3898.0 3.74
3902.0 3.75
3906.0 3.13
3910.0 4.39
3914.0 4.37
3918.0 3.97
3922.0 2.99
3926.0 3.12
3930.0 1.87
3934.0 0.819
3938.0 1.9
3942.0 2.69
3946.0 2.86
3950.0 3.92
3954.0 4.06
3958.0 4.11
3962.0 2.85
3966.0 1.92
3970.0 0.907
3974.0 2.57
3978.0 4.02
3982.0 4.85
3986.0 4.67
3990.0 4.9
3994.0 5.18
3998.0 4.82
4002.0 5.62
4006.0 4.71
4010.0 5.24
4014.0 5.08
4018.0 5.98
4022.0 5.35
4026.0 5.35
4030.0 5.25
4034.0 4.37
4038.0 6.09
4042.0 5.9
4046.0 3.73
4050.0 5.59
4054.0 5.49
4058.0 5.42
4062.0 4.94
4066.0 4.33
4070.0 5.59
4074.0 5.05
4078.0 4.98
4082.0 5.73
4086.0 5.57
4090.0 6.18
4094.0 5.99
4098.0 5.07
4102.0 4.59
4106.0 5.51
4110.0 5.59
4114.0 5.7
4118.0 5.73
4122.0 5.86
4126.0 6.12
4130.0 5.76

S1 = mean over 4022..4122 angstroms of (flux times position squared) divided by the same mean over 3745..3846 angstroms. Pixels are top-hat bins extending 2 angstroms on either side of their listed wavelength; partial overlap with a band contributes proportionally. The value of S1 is 1.87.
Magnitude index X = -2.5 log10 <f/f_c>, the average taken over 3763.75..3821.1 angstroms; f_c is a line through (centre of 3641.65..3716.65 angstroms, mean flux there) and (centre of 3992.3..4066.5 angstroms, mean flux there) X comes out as 0.12 mag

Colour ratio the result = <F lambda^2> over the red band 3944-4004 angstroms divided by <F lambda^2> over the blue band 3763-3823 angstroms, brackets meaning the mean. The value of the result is 1.1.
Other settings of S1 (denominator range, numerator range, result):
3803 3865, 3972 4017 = 1.69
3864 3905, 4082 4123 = 1.81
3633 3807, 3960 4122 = 1.58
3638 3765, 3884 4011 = 1.13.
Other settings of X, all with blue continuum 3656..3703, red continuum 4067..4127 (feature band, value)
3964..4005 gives 0.30 mag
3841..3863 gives 0.38 mag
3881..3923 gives 0.34 mag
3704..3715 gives 0.30 mag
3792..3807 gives 0.24 mag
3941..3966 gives 0.47 mag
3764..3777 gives 0.18 mag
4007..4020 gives -0.02 mag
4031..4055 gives 0.04 mag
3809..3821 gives 0.26 mag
